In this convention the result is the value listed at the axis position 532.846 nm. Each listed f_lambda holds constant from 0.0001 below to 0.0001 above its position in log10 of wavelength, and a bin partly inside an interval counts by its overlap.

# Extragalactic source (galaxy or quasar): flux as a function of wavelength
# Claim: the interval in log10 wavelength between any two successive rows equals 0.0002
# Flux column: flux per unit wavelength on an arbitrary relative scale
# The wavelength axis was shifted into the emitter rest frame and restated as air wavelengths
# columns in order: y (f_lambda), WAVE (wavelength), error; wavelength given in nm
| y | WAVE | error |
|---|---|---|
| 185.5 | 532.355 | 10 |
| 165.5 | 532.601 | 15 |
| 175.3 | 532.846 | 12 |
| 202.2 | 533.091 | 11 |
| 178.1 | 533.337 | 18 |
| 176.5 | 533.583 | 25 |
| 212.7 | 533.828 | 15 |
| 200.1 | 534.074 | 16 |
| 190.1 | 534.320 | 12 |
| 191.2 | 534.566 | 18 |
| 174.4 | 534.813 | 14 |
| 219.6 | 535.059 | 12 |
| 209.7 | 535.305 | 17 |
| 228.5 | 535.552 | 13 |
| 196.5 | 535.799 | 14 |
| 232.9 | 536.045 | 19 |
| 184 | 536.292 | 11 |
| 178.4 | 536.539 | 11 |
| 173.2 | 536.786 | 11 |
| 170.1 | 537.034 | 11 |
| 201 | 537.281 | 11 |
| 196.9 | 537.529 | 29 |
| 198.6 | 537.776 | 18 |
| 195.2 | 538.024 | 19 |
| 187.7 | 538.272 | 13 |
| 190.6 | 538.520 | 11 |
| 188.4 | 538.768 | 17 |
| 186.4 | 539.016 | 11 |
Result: 175.3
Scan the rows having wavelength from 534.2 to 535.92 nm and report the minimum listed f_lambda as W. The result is 174.4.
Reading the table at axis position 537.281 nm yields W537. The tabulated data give 201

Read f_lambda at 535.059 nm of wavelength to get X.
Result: 219.6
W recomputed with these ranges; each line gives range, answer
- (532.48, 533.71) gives 165.5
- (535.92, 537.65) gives 170.1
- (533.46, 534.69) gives 176.5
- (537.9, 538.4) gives 187.7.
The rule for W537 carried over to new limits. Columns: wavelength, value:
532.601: 165.5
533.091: 202.2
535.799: 196.5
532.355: 185.5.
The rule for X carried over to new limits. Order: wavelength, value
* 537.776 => 198.6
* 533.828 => 212.7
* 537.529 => 196.9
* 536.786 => 173.2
